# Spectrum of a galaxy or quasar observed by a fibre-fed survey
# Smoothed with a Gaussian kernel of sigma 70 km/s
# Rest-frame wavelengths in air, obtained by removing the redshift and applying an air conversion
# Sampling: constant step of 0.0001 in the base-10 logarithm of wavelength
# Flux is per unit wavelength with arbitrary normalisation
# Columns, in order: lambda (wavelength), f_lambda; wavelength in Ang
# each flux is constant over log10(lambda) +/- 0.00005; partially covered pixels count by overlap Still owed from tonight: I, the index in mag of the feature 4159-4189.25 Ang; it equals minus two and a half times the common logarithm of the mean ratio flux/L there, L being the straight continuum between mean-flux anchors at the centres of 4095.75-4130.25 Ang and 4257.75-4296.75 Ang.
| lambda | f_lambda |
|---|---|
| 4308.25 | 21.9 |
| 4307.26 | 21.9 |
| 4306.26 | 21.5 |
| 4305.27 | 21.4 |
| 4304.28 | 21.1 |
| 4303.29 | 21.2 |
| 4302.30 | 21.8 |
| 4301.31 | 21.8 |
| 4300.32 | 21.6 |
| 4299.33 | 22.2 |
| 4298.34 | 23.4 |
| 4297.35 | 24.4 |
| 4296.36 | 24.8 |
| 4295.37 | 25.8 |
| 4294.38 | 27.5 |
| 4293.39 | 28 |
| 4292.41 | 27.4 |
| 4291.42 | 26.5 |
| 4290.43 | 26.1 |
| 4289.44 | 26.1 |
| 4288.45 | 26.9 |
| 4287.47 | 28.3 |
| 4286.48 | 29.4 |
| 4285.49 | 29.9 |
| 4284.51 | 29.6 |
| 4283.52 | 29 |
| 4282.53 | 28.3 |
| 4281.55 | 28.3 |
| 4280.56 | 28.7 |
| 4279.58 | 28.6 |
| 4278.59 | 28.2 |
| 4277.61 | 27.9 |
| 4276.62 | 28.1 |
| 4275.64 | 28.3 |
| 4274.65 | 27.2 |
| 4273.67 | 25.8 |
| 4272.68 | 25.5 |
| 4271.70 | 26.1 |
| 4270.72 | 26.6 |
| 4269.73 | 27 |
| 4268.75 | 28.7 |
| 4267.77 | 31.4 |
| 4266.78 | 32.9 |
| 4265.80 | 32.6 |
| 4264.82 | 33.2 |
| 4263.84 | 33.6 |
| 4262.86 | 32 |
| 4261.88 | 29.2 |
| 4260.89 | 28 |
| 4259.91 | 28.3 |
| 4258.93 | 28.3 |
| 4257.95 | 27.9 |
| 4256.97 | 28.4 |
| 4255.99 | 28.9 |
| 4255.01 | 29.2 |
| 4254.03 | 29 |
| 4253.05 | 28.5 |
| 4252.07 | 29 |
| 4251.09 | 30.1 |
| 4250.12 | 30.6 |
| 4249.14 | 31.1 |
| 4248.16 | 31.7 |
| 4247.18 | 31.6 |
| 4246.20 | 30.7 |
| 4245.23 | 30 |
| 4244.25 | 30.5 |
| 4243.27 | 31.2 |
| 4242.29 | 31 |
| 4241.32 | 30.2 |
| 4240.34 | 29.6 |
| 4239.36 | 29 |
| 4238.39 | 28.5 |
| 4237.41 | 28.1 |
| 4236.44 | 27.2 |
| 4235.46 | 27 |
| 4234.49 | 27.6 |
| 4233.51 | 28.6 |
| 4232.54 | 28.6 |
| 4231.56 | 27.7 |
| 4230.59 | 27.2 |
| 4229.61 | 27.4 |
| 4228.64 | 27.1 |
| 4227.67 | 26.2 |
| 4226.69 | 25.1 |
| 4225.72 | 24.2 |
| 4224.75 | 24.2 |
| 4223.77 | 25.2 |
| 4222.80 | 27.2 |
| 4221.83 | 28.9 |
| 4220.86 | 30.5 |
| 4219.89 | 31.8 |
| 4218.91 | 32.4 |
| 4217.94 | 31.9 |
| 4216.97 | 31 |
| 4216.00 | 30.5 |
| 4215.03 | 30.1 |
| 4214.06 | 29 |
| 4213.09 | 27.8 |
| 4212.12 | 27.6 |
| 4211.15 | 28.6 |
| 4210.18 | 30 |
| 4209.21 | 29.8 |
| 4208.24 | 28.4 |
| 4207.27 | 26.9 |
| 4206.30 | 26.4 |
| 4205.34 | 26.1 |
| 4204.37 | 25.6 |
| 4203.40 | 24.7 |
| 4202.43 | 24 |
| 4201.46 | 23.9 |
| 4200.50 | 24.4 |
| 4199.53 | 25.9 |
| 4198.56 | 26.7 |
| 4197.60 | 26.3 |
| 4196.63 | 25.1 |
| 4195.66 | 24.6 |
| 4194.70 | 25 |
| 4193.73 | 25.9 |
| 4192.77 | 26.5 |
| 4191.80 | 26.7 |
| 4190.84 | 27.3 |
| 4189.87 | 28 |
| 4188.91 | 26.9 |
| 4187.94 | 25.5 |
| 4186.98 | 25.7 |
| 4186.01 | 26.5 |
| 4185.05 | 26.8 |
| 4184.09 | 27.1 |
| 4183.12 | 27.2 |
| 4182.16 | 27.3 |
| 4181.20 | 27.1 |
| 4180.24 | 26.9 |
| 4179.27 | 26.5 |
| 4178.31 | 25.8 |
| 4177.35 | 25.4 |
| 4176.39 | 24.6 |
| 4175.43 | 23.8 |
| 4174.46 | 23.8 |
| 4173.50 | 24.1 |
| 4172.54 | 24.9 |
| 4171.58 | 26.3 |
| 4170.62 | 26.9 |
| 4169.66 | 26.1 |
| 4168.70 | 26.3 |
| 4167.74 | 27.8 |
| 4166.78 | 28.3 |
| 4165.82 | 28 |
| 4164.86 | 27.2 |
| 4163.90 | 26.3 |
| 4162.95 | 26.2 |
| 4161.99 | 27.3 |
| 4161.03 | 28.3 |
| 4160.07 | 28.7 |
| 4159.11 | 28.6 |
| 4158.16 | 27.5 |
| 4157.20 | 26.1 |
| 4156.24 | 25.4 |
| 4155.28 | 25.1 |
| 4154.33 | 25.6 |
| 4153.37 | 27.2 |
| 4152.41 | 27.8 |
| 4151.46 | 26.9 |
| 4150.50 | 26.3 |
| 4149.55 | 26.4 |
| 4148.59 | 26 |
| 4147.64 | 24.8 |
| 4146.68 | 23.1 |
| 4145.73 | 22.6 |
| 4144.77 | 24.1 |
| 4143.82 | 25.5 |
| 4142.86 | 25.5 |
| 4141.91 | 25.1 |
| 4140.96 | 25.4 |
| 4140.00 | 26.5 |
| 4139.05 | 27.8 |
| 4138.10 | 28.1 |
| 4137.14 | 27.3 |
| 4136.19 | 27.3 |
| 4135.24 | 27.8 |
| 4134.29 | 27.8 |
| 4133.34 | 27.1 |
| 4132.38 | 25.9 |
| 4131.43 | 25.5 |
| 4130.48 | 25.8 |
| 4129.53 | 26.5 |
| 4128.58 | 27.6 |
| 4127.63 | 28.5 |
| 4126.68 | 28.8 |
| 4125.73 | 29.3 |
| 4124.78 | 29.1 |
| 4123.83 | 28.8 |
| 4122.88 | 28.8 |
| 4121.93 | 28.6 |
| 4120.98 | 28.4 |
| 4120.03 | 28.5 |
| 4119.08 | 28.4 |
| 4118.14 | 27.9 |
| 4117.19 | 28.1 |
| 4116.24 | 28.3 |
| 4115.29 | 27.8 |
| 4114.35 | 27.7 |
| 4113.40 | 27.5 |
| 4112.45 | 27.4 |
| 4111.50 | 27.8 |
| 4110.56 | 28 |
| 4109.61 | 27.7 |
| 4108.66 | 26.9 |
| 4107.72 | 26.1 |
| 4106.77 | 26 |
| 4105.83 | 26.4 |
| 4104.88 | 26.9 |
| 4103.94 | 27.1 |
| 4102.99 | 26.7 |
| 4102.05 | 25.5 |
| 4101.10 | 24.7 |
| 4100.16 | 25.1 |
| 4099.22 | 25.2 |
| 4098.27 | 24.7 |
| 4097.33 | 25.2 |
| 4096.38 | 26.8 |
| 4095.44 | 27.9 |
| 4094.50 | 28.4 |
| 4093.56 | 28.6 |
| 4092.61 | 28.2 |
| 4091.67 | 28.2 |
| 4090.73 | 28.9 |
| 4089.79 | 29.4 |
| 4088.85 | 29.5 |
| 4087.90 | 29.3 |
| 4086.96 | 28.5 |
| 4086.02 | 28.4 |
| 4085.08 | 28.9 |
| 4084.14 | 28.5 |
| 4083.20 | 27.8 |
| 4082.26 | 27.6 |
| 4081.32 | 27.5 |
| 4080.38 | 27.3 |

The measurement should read 0.05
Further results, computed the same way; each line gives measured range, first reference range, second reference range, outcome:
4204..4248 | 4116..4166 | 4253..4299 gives -0.03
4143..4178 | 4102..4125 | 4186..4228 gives 0.05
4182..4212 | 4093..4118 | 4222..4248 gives 0.05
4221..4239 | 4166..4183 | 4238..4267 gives 0.07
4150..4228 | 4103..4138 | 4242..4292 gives 0.06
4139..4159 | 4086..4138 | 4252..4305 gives 0.07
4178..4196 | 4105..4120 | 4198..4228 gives 0.04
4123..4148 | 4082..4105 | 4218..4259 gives 0.05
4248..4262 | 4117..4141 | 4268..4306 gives -0.10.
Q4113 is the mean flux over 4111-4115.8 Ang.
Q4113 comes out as 27.7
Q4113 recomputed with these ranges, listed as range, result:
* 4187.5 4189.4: 26.2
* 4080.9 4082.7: 27.5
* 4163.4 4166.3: 27.2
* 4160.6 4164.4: 27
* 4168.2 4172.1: 26.4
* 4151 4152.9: 27.4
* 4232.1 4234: 28.6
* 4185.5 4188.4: 25.9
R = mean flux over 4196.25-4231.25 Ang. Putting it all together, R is 27.5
